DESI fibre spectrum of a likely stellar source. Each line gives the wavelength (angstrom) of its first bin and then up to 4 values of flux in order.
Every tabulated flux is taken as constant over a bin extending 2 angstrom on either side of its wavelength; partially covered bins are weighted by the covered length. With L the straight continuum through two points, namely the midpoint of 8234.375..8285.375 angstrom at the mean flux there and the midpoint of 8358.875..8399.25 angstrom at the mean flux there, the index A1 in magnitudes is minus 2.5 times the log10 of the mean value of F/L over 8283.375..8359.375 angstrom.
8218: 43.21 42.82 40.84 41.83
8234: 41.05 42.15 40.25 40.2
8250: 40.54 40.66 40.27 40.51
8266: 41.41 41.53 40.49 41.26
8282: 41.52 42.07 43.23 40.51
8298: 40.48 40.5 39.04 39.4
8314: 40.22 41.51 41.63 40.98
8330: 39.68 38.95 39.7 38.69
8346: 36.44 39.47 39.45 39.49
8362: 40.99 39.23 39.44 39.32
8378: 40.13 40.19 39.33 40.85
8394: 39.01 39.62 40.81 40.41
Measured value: 0.01 mag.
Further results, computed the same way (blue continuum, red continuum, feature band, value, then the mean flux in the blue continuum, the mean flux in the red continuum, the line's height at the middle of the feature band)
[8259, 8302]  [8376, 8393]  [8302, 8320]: 0.02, 41.2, 40.1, 40.9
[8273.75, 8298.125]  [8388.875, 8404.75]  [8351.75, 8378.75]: 0.02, 41.5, 40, 40.5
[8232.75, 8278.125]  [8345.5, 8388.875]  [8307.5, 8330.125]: -0.01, 40.8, 39.5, 40.1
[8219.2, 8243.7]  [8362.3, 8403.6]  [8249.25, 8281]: 0.01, 41.6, 39.8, 41.2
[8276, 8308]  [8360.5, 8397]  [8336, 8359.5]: 0.04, 41.1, 39.8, 40.3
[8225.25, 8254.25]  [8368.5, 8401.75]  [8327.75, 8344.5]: 0.03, 41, 39.8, 40.2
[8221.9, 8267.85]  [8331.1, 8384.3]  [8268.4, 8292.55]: -0.03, 41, 39.4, 40.5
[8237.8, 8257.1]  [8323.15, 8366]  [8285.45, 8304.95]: -0.03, 40.6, 39.4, 40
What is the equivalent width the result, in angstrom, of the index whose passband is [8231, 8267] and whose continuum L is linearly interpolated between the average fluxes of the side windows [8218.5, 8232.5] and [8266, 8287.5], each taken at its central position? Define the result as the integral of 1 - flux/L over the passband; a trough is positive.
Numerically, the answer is 0.77 angstrom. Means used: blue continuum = 41.9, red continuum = 41.4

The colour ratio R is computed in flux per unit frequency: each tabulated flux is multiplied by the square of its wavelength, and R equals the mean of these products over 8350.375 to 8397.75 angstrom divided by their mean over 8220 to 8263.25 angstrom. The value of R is 1.00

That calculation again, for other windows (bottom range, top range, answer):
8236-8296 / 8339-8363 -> 0.97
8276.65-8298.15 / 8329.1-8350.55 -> 0.94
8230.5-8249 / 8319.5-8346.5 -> 0.99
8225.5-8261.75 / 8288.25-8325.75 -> 1.01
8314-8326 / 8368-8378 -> 0.97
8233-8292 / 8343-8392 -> 0.98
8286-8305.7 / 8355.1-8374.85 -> 0.98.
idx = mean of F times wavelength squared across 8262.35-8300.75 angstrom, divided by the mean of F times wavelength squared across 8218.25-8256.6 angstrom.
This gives 1.01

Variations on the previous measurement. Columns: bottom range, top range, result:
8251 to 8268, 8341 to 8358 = 0.97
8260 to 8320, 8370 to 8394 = 1.00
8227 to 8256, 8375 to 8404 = 1.01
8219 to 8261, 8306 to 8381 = 0.99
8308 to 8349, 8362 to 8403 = 1.02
